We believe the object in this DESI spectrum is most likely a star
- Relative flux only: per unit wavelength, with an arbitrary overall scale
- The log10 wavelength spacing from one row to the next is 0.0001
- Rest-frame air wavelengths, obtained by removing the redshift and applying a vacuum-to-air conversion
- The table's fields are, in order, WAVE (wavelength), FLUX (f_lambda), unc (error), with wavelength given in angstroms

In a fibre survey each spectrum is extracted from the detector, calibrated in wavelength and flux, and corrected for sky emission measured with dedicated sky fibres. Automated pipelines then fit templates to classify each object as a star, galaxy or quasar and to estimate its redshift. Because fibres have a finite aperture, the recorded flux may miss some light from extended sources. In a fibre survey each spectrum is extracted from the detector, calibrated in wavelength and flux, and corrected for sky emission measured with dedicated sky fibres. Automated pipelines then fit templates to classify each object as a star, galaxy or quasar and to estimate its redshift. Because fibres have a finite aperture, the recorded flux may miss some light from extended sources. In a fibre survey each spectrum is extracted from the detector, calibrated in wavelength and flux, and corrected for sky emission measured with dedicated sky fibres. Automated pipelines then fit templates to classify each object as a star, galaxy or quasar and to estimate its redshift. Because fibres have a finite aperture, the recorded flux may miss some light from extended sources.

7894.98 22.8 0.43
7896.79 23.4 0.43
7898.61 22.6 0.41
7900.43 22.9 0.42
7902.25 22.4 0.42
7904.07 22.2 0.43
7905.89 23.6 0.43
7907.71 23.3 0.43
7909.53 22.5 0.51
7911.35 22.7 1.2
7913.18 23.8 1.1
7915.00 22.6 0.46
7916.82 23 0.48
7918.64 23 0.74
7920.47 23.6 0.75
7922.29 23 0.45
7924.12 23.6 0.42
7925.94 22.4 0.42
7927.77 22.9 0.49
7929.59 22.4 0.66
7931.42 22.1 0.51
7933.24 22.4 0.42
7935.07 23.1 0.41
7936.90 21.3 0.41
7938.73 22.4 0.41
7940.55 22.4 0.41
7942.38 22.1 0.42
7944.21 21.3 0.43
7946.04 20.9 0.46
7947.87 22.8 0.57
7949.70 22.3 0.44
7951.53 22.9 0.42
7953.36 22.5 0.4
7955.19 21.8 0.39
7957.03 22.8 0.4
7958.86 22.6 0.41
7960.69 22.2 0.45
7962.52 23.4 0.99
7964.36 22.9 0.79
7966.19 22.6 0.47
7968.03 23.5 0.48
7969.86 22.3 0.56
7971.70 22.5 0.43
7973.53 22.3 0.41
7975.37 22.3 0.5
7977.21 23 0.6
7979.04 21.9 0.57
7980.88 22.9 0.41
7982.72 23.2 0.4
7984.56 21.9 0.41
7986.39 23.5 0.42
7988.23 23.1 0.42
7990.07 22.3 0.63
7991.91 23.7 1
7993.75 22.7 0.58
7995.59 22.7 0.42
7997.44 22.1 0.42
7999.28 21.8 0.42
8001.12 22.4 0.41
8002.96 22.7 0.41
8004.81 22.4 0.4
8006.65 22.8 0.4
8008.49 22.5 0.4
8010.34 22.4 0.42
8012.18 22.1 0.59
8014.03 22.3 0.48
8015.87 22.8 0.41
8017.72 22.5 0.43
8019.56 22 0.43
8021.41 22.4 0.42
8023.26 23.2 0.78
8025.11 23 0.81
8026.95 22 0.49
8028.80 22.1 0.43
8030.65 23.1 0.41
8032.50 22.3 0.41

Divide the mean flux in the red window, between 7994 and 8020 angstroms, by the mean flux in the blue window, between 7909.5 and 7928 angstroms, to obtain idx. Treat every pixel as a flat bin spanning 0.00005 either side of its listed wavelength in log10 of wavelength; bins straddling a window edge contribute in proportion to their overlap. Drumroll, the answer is 1.0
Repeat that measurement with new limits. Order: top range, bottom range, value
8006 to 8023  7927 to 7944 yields 1.01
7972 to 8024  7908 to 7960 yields 1.00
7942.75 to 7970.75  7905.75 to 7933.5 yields 0.98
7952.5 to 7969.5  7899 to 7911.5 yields 1.00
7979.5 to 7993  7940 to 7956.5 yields 1.04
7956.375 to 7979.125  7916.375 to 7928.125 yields 0.98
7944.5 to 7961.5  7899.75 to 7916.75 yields 0.97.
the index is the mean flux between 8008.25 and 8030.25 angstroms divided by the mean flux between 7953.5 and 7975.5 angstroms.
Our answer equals 0.99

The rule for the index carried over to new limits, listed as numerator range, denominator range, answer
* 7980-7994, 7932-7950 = 1.04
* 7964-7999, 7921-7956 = 1.01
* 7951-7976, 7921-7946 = 1.01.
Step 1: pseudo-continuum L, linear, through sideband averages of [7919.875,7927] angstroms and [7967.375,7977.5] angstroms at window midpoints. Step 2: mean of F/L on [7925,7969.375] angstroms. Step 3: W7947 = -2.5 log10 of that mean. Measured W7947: 0.021 mag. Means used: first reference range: 23.1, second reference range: 22.6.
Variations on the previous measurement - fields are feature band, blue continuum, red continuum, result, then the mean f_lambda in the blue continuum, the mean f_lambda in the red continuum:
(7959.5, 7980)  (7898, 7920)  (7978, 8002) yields 0.00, 22.9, 22.6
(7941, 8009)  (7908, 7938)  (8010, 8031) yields 0.00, 22.8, 22.5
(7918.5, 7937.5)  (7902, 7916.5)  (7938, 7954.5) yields -0.01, 22.9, 22.2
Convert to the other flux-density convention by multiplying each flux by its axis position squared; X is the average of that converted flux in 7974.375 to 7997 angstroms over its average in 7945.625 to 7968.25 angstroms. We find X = 1.02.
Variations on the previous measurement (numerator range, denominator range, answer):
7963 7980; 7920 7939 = 1.01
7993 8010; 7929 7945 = 1.03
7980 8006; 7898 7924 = 1.01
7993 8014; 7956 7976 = 1.00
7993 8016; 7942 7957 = 1.03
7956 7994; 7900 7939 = 1.01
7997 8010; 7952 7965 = 1.00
